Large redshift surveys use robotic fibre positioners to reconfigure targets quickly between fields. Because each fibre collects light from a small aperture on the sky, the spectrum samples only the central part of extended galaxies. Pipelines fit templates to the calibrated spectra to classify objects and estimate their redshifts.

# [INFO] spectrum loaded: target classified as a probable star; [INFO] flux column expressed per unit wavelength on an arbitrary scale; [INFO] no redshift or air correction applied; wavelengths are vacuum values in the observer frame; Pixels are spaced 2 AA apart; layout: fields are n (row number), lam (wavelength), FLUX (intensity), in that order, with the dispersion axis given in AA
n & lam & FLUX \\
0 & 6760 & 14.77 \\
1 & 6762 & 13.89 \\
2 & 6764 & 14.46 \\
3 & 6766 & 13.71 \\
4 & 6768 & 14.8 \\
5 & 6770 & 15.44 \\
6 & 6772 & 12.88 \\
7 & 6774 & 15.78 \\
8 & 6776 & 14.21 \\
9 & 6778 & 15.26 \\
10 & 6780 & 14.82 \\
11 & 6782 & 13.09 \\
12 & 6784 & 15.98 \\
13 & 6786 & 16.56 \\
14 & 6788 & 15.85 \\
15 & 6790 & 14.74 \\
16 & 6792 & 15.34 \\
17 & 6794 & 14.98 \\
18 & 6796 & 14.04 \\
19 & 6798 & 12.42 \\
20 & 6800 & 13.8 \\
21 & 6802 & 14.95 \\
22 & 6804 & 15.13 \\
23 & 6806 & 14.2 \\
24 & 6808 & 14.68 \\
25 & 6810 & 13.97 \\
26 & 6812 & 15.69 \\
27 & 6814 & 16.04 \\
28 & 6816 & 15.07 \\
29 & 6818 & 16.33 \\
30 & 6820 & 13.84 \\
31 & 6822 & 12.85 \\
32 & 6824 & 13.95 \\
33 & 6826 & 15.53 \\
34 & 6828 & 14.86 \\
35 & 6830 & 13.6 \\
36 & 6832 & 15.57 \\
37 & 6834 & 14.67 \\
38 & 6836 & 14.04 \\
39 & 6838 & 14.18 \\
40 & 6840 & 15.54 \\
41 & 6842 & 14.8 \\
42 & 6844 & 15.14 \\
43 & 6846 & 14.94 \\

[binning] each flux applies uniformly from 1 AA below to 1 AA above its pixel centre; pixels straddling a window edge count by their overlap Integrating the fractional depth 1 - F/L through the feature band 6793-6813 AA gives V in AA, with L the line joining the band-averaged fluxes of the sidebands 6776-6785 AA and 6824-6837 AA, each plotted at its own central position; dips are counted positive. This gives 0.4 AA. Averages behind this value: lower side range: 14.7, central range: 14.4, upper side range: 14.7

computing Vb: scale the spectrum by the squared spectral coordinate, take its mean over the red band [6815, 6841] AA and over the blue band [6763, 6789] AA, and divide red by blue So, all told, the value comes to 1.0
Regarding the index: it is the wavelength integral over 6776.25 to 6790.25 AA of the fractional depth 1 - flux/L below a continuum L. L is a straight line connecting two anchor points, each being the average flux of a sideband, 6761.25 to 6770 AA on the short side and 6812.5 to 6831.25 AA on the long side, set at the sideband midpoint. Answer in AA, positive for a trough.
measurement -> -0.7 AA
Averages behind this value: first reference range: 14.4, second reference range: 14.7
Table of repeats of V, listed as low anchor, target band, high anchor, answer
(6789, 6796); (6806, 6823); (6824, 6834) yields 0.0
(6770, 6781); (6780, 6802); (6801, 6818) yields 0.2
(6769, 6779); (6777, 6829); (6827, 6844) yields -0.2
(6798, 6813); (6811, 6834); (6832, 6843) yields -0.4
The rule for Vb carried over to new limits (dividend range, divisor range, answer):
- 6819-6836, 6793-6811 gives 1.01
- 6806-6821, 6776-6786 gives 1.02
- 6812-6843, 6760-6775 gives 1.04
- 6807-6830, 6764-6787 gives 1.01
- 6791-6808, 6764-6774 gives 1.01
